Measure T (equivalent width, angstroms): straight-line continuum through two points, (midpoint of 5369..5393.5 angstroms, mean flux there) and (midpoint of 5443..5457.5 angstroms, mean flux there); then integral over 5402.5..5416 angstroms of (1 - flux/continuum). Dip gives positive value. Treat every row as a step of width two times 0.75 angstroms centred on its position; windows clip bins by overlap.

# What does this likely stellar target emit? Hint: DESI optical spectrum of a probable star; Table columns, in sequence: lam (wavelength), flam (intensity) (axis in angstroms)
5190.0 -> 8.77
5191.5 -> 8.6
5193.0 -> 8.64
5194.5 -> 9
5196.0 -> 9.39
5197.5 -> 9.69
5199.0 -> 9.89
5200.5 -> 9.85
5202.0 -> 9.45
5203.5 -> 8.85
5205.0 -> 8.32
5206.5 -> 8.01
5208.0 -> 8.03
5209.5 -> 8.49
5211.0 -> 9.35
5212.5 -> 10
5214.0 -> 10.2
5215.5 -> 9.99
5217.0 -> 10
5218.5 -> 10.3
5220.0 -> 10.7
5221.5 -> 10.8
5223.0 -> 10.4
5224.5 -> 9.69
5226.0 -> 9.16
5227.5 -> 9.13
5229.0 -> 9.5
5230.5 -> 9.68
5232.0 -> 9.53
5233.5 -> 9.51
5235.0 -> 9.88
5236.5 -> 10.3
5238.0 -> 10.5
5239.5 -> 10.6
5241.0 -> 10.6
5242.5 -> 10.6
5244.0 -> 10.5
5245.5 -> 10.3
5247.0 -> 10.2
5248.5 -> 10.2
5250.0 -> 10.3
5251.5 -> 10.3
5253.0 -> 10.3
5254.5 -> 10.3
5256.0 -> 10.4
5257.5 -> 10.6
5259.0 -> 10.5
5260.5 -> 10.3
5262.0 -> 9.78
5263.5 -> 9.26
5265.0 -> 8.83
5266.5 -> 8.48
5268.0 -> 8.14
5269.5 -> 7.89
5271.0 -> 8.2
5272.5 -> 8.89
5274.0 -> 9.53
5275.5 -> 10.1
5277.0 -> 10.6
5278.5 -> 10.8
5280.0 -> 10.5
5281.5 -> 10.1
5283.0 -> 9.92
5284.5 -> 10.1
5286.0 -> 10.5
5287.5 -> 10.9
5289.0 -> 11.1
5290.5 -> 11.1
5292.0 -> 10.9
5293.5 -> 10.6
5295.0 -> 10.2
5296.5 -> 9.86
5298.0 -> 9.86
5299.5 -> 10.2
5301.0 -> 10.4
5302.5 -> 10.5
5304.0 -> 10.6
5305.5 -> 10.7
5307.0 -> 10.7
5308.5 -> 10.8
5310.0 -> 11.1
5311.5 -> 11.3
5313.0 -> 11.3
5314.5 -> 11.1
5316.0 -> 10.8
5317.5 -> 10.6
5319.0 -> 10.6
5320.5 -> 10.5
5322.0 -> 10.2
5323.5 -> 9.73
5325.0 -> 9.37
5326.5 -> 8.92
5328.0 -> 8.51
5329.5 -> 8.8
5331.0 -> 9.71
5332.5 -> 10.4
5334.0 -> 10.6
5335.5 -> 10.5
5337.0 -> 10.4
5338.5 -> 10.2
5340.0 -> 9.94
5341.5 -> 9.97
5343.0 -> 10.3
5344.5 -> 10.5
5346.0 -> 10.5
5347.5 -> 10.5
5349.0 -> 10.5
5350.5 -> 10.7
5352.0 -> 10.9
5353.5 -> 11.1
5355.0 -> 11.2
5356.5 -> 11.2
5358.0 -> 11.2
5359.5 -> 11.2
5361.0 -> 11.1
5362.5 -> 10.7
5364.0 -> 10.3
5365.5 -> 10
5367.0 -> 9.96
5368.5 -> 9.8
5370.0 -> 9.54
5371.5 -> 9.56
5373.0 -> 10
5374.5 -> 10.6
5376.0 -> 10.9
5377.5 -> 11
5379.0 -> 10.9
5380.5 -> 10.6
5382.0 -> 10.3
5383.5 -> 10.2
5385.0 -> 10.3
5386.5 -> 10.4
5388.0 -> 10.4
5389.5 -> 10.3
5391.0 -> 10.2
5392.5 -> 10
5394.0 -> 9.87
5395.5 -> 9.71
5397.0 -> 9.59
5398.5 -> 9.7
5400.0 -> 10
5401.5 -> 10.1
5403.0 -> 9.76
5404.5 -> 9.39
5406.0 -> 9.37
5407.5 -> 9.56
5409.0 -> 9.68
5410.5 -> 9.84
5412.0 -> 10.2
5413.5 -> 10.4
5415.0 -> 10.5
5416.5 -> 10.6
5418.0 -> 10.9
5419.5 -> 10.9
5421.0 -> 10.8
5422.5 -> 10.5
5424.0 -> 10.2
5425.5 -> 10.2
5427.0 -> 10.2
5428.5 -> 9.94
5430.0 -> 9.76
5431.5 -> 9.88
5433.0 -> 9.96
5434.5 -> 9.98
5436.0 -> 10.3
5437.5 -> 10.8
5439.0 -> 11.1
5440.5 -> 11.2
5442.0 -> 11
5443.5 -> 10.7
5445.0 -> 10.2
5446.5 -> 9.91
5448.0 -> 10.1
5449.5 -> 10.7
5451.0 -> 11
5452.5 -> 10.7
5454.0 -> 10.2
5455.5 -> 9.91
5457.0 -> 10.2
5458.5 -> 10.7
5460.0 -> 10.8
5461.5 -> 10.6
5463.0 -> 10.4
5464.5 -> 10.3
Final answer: 0.60 angstroms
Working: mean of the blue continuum 10.3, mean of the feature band 9.87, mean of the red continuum 10.4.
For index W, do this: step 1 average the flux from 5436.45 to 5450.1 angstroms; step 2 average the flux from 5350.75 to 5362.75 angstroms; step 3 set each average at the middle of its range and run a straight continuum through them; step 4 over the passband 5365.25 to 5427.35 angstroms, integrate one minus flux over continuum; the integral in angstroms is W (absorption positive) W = 4.0 angstroms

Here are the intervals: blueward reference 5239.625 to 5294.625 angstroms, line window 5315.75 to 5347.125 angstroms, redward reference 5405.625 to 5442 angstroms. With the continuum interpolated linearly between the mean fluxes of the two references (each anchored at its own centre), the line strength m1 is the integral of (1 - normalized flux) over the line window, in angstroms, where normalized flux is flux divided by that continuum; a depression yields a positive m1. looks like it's 0.3 angstroms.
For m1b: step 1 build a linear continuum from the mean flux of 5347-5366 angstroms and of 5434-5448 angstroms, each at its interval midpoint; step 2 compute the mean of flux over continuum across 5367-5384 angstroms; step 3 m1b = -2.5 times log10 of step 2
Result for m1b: 0.05 mag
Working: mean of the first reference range 10.8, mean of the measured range 10.3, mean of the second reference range 10.6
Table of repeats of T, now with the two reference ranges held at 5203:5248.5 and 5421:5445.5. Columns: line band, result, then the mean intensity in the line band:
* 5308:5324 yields -1.12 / 10.7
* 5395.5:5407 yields 0.66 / 9.7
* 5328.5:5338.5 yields 0.06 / 10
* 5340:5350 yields -0.22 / 10.4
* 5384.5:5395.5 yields 0.09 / 10.2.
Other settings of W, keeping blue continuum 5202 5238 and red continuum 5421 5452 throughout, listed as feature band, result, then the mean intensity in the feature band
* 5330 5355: -1.0 angstroms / 10.4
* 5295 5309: -0.7 angstroms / 10.4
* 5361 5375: 0.1 angstroms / 10.1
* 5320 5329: 0.4 angstroms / 9.49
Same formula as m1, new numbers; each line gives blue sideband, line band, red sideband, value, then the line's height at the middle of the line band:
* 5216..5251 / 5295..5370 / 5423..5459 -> -1.2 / 10.2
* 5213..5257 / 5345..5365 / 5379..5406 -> -1.5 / 10.1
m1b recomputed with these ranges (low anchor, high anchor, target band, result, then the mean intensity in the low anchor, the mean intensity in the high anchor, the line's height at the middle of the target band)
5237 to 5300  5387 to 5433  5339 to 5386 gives -0.04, 10.1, 10.1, 10.1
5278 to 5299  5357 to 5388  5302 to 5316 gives -0.05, 10.5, 10.4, 10.4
